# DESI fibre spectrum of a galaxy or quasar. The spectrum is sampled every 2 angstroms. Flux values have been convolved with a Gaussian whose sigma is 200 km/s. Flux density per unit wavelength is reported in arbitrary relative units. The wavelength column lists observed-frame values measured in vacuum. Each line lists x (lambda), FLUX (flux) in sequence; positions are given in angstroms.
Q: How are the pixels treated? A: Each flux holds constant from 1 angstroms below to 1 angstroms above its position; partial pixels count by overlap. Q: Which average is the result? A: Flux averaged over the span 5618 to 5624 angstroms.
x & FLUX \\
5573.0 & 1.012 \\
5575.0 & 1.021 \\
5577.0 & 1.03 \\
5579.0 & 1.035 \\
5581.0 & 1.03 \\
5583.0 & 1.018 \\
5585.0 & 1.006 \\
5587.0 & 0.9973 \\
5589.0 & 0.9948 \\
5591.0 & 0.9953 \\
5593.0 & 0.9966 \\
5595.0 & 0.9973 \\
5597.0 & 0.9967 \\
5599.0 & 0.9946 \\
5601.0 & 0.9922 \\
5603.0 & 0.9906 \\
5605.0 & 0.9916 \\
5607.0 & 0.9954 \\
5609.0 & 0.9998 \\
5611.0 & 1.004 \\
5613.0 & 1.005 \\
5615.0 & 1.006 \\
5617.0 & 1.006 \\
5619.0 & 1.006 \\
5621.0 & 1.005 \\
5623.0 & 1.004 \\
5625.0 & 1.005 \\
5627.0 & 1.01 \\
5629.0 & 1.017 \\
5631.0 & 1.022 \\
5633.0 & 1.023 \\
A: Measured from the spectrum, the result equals 1.01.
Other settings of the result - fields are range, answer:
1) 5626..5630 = 1.01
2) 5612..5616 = 1.01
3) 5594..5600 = 0.996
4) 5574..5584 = 1.03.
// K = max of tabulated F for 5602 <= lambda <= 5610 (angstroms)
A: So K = 0.9998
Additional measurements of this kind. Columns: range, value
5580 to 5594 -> 1.03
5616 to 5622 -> 1.006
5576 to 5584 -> 1.035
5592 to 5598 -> 0.9973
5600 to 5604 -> 0.9922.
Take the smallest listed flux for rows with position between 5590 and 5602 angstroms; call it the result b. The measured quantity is 0.9922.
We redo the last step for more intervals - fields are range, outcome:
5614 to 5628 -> 1.004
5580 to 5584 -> 1.018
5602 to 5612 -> 0.9906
